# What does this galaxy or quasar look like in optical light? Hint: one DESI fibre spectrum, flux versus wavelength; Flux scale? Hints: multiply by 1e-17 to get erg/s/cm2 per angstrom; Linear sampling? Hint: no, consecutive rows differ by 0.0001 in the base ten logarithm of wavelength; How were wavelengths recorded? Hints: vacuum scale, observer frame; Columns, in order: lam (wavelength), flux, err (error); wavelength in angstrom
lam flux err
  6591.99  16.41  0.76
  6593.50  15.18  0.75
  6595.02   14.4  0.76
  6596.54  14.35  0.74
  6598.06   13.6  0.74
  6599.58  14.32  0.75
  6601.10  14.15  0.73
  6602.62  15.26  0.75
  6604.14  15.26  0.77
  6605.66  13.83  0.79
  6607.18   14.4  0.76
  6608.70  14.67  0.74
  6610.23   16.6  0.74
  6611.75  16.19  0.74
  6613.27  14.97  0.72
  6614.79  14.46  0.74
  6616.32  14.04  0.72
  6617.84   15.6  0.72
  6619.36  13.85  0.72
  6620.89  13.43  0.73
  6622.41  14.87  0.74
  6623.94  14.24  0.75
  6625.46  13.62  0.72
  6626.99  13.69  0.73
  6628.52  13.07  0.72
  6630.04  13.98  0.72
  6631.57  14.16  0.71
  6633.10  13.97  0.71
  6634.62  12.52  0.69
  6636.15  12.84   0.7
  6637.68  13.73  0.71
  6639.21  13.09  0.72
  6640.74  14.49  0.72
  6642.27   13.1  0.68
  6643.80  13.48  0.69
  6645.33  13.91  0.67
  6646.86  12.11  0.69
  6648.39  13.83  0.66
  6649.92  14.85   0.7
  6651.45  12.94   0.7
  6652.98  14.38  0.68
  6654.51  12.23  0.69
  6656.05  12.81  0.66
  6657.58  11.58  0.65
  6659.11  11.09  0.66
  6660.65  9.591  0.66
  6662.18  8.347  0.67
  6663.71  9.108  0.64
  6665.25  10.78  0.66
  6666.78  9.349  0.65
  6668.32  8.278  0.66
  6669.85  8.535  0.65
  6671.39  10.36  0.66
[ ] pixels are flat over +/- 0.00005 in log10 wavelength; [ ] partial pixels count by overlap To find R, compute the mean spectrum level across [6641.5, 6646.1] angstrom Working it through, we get 13.5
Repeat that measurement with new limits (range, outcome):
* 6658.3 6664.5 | 9.55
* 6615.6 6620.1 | 14.5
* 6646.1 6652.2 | 13.4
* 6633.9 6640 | 13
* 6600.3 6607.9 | 14.6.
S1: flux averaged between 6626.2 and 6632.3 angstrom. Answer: 13.7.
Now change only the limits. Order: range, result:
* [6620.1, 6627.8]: 13.9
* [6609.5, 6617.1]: 15.3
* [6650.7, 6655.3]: 13.2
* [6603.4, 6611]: 14.9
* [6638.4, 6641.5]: 13.8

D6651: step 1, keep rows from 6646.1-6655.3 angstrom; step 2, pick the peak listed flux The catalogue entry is 14.85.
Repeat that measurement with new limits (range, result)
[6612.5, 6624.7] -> 15.6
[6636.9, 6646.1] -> 14.49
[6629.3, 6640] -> 14.16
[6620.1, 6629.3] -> 14.87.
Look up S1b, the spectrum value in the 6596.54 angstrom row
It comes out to 14.35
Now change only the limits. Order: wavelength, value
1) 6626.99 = 13.69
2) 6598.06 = 13.6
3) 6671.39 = 10.36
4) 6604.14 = 15.26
